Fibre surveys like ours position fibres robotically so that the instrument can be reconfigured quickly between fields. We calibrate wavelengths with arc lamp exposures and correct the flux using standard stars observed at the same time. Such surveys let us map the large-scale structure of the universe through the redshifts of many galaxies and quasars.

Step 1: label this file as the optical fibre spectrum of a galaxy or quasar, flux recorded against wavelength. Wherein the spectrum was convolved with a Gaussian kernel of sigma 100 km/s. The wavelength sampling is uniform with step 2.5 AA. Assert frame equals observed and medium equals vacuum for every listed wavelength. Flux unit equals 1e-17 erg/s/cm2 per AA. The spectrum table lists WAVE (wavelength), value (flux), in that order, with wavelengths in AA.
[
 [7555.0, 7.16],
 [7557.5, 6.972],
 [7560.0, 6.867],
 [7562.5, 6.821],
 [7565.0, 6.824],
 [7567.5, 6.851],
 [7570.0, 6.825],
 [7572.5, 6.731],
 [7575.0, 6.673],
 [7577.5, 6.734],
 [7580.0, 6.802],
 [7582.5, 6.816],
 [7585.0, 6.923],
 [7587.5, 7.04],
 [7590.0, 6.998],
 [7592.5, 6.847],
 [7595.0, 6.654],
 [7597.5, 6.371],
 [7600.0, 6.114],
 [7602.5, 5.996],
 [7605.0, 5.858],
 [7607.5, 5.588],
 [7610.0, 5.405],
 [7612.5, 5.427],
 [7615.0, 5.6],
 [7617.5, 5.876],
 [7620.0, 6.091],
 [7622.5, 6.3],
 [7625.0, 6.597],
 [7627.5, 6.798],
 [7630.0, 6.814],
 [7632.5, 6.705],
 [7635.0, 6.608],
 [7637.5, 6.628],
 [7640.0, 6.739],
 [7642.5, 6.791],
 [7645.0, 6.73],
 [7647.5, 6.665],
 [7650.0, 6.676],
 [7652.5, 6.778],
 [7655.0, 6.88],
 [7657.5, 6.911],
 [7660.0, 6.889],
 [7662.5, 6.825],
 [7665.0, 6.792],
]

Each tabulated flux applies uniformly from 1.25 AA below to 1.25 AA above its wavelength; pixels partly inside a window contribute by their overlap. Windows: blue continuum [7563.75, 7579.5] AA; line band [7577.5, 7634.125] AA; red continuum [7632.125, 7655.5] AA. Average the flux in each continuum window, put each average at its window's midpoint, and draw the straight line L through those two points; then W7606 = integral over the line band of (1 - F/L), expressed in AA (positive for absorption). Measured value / 3.27 AA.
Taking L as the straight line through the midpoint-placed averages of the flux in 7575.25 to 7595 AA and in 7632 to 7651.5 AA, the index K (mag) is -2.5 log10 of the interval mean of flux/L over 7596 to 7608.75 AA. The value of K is 0.14 mag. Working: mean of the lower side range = 6.86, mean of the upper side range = 6.69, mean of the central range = 6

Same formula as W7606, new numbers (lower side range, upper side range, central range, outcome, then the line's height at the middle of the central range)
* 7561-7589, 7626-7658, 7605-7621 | 2.61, 6.78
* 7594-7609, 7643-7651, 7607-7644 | 0.76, 6.41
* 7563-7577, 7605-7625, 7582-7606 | -1.11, 6.27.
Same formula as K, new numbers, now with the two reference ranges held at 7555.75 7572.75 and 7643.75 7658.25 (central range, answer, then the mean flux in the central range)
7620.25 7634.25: 0.03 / 6.6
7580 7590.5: -0.01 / 6.92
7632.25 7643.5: 0.01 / 6.69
